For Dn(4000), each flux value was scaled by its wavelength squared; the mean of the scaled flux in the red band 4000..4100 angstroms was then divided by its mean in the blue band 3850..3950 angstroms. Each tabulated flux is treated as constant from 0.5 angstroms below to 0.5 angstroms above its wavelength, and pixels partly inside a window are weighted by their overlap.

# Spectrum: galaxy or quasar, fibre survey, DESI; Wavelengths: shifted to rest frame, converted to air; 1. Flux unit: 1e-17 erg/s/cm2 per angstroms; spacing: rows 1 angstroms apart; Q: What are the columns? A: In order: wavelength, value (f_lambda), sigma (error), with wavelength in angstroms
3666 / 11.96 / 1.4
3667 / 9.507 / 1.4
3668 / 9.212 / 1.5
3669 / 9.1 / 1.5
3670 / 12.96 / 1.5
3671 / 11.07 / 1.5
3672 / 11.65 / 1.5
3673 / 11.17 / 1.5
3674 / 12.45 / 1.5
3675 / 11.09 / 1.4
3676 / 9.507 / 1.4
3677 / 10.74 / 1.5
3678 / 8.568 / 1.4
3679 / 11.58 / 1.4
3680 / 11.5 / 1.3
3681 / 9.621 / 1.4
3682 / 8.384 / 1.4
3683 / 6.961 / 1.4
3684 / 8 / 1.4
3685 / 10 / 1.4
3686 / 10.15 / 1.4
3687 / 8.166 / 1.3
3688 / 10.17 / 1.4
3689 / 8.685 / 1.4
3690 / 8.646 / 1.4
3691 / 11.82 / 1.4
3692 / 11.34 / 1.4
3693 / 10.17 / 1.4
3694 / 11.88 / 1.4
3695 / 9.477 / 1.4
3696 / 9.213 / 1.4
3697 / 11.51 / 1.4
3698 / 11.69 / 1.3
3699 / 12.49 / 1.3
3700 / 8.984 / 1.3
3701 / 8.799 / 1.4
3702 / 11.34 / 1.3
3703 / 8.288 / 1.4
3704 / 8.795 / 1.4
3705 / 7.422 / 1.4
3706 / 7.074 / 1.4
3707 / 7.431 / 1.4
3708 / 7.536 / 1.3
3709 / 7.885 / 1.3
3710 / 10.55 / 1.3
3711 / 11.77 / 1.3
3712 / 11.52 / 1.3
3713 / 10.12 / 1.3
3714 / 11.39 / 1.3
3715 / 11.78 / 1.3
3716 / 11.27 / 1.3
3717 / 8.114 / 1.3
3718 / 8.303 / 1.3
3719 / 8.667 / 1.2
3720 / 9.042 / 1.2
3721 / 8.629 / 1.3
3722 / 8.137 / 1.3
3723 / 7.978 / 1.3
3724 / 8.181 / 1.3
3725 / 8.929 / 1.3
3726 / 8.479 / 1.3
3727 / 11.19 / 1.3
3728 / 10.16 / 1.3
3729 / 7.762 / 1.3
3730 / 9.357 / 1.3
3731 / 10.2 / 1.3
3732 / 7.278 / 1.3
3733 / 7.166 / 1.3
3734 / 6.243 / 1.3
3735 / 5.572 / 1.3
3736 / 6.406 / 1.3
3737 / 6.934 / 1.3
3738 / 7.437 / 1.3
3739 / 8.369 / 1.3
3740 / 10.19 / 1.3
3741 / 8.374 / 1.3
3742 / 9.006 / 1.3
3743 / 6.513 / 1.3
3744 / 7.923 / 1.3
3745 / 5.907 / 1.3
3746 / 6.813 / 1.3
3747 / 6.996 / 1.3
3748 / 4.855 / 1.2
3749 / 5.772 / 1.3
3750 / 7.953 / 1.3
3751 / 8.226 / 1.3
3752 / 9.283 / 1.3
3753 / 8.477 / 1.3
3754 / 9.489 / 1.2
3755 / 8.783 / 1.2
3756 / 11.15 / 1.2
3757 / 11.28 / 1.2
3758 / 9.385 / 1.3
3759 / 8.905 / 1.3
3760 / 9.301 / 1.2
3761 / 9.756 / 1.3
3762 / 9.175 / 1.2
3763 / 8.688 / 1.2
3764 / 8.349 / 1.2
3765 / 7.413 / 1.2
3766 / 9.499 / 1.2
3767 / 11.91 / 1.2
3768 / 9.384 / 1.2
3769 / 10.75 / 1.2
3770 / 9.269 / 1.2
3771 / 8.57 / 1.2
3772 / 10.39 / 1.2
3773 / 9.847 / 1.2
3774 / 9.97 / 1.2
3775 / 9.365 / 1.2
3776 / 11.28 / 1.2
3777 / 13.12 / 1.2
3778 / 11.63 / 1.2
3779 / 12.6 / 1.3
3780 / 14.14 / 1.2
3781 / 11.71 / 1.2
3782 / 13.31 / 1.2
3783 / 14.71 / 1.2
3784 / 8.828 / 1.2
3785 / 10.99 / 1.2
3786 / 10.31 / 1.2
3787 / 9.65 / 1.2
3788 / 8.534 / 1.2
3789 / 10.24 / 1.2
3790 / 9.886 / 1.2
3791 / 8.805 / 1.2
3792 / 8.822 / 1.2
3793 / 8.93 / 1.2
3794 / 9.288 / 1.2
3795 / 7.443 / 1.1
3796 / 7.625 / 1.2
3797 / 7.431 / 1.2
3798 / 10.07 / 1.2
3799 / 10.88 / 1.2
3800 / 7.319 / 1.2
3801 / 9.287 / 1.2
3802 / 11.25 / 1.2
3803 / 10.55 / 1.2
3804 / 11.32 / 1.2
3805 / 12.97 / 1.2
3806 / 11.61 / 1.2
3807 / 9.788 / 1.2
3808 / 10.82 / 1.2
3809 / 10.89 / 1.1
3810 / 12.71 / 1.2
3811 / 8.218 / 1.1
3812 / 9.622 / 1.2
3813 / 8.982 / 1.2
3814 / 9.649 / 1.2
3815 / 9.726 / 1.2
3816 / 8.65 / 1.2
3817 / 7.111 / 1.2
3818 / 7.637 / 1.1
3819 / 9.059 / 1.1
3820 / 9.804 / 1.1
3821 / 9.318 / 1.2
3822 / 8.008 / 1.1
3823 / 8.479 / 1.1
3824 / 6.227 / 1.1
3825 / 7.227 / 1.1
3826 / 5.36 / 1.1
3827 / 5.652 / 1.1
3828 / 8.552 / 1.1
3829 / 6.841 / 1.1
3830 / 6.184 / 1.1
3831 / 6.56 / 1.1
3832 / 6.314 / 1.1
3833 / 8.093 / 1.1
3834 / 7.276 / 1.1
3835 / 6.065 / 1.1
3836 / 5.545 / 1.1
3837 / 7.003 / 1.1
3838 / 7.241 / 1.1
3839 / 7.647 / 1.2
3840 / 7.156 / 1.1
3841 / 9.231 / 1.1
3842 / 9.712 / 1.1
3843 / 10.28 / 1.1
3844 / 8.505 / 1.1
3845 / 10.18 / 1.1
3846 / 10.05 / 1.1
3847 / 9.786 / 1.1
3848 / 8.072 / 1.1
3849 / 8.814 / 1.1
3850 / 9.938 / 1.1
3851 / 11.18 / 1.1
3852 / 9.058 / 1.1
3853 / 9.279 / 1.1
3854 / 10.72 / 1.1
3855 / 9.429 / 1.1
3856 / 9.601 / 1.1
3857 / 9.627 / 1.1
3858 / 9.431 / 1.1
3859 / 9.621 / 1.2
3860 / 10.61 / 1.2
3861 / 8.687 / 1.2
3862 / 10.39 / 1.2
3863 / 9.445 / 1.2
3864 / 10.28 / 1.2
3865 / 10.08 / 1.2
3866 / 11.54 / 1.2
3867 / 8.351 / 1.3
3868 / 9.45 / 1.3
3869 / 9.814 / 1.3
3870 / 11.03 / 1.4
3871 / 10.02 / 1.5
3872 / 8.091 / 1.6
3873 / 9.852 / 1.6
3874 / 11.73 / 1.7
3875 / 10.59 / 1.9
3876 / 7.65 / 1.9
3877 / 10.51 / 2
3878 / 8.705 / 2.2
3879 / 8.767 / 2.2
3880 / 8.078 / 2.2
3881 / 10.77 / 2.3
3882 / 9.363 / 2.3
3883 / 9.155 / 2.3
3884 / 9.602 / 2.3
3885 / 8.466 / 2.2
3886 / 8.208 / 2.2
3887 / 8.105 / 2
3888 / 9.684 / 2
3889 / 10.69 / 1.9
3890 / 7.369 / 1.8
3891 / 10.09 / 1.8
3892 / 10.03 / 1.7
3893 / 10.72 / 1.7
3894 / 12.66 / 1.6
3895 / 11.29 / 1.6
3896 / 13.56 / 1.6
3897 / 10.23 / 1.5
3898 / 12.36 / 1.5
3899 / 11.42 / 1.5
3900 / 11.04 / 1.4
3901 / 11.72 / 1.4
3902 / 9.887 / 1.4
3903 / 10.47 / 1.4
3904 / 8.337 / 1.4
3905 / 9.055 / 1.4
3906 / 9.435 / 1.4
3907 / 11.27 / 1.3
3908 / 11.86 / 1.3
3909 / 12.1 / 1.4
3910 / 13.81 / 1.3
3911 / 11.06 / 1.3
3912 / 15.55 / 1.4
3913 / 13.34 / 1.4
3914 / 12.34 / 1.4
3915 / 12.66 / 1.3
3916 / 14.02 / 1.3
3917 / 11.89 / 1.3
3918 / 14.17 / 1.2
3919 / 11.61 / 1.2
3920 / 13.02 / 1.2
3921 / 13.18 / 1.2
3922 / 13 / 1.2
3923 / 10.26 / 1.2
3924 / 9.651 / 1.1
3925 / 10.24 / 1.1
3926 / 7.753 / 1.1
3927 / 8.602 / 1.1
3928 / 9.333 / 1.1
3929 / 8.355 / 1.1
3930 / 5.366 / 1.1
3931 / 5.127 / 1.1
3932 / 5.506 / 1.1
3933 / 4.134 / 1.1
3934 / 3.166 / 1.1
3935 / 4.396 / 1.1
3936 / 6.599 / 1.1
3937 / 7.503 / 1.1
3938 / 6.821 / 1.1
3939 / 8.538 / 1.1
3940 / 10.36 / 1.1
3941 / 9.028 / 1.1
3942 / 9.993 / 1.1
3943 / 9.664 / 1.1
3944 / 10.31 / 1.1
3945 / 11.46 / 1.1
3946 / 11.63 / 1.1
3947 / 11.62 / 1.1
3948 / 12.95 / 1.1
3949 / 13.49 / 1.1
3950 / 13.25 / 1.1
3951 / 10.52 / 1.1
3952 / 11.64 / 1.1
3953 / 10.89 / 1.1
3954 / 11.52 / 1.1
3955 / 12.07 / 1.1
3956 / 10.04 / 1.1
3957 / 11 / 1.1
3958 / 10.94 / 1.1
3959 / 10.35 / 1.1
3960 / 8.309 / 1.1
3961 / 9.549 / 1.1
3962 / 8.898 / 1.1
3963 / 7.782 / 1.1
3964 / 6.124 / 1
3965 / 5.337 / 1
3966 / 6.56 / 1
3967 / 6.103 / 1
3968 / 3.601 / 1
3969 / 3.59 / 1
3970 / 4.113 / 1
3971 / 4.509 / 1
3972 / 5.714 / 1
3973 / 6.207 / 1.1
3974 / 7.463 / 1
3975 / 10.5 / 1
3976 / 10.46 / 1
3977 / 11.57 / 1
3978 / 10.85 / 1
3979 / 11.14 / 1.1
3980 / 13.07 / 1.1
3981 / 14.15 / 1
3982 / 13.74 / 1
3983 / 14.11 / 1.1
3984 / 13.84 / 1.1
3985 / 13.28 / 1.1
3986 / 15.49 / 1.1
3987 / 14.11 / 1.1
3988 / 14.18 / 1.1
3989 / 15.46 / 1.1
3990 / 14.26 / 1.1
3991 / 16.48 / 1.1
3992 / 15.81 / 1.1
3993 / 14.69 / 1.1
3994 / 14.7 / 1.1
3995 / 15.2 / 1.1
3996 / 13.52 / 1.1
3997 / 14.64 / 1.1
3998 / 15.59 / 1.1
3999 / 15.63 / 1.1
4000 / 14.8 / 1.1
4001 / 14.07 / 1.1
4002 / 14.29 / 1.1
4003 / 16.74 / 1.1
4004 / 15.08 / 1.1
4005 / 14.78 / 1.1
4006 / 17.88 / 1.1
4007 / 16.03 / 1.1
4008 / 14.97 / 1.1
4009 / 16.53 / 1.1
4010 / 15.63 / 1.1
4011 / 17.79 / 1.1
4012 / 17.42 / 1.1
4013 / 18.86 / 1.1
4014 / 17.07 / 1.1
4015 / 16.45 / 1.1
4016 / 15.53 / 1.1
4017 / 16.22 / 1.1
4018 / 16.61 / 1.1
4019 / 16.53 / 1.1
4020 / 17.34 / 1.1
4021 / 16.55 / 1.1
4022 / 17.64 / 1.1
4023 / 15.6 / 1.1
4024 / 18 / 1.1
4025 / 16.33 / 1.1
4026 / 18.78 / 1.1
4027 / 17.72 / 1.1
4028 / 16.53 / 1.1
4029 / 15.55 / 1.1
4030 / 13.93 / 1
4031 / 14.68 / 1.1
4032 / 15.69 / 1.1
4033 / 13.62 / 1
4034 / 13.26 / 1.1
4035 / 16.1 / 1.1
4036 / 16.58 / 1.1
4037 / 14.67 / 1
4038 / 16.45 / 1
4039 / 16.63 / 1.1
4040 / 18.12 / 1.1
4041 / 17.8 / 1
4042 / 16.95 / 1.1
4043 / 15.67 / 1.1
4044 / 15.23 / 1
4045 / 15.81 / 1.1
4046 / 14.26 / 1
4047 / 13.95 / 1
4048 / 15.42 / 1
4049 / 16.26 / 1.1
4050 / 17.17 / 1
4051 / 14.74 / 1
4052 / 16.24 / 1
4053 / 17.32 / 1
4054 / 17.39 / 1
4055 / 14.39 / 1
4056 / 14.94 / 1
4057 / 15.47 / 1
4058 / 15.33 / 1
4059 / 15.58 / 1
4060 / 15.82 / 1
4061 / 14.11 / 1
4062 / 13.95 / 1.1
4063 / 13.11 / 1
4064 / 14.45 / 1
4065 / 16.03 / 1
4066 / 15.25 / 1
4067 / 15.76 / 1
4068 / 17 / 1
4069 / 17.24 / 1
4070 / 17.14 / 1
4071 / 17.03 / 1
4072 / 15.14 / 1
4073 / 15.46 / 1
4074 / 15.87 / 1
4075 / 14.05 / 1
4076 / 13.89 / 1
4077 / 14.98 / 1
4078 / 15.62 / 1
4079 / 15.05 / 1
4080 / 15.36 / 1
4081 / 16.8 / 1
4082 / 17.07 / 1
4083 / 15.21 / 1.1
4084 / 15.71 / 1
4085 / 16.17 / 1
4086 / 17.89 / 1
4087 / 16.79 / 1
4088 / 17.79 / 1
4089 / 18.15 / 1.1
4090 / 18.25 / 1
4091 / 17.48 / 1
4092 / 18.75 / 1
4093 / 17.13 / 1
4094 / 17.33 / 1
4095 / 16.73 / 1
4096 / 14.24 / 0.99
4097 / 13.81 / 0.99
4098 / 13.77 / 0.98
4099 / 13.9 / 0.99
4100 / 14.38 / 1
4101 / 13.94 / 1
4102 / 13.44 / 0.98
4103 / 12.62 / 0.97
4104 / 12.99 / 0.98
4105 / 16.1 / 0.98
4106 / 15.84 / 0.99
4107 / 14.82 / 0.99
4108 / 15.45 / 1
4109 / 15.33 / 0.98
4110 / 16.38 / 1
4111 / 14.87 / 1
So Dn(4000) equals 1.72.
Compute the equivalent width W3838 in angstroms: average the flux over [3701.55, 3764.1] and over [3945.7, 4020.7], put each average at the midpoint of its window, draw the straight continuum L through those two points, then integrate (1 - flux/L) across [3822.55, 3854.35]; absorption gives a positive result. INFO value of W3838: 6.96 angstroms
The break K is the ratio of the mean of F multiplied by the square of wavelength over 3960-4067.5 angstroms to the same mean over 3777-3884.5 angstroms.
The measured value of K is 1.66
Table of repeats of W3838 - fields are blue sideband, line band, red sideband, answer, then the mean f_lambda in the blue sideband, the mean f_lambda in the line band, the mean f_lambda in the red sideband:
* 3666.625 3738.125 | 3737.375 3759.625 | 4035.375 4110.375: 4.38 angstroms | 9.46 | 8.23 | 15.7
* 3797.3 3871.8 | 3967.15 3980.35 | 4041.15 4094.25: 5.41 angstroms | 9.06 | 7.8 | 15.9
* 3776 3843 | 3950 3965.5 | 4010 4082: 4.19 angstroms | 9.2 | 9.78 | 15.9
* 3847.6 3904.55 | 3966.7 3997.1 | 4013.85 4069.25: 5.12 angstroms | 9.89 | 11.5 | 15.9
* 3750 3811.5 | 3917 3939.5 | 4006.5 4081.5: 8.04 angstroms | 10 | 8.55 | 15.9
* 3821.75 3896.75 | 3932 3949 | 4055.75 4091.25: 4.35 angstroms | 9.04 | 8.69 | 15.9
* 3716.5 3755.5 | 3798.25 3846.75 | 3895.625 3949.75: 1.90 angstroms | 8.03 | 8.69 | 10.3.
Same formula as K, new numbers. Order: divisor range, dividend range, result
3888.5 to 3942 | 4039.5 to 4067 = 1.65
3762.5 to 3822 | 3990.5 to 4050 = 1.80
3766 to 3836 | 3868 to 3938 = 1.11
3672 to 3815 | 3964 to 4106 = 1.81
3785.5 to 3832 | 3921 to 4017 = 1.38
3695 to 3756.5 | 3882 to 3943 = 1.26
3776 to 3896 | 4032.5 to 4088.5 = 1.87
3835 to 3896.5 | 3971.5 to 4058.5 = 1.72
